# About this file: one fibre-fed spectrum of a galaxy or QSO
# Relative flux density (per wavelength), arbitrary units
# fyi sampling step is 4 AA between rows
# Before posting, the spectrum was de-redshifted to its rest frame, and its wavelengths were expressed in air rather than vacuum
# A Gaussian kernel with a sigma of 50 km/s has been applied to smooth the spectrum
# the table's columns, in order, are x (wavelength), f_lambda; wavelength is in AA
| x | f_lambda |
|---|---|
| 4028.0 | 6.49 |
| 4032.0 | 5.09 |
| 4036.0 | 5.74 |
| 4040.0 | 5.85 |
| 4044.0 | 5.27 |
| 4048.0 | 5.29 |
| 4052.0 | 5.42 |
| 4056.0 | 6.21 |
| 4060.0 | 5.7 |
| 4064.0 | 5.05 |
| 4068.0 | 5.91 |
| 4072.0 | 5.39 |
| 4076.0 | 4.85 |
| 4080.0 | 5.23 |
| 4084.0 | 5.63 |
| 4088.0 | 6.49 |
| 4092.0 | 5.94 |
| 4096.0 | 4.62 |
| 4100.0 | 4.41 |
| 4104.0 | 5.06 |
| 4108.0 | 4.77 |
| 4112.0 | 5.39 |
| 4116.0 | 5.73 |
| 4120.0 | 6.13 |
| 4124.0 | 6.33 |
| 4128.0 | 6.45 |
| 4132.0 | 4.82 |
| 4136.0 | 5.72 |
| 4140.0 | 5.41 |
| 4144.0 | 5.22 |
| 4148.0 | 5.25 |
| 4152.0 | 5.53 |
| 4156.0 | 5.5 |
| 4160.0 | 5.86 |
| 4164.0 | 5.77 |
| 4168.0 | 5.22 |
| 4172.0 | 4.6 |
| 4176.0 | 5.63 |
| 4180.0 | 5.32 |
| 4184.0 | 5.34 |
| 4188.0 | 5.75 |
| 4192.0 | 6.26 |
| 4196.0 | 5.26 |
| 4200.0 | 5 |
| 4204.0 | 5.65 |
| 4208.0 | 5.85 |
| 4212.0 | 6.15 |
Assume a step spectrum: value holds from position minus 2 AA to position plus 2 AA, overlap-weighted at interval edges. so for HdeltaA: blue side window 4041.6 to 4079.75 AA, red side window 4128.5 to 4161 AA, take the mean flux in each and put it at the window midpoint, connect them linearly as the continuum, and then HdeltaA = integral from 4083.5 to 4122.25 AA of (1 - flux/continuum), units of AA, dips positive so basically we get 0.24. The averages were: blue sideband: 5.45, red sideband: 5.45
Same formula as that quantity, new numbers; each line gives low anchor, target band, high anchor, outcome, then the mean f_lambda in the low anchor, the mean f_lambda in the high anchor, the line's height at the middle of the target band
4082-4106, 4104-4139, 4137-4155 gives -1.66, 5.36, 5.38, 5.37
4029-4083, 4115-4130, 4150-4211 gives -1.88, 5.48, 5.51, 5.5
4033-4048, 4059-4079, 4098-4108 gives -0.69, 5.54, 4.74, 5.18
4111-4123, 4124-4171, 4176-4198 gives 1.54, 5.83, 5.59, 5.72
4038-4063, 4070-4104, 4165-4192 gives 1.46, 5.6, 5.4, 5.54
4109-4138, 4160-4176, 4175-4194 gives 1.00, 5.76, 5.66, 5.69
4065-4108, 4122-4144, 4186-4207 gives -1.06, 5.32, 5.6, 5.44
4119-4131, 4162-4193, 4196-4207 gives 0.86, 6.19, 5.36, 5.62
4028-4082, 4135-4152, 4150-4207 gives 0.29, 5.5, 5.48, 5.49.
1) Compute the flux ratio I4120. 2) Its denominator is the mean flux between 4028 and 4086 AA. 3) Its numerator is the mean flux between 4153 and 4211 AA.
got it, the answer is 1.00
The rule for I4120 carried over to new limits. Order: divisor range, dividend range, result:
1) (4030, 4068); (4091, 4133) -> 0.98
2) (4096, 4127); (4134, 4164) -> 1.02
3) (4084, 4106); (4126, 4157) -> 1.03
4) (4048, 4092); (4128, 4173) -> 0.97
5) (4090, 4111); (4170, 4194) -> 1.10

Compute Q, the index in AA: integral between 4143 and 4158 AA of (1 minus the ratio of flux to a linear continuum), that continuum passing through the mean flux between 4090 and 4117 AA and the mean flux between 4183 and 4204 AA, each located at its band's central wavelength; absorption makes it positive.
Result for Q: -0.1 AA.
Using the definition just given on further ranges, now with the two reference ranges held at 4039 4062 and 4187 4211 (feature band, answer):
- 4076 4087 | 0.39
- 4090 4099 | 0.70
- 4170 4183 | 1.03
